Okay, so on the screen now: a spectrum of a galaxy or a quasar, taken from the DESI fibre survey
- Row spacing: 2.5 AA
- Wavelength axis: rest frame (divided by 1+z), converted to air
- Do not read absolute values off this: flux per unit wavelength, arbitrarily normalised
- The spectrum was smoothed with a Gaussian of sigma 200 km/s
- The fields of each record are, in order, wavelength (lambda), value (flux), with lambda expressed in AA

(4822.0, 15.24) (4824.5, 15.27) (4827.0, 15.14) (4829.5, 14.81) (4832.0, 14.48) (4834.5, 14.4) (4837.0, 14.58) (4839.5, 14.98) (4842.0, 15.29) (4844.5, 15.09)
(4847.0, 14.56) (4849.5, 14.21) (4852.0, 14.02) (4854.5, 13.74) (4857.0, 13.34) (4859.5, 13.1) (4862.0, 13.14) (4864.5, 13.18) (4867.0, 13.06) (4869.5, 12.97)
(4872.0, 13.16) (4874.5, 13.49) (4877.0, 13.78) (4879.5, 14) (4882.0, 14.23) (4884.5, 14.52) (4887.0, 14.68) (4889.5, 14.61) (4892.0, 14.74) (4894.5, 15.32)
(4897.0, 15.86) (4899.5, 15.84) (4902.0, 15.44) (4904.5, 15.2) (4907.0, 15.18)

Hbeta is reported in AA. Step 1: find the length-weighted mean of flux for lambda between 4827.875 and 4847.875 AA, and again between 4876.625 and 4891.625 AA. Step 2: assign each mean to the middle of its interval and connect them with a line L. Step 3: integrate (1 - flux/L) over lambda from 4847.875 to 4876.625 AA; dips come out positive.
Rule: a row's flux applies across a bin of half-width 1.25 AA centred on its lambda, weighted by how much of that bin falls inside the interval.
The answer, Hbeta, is 2.2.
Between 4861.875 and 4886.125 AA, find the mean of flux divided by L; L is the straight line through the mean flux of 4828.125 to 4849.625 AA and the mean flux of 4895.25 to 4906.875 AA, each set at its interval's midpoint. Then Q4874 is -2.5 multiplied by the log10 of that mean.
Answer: 0.12 mag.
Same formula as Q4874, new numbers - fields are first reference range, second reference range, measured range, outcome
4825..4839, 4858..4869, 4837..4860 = -0.03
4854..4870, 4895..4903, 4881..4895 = 0.02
